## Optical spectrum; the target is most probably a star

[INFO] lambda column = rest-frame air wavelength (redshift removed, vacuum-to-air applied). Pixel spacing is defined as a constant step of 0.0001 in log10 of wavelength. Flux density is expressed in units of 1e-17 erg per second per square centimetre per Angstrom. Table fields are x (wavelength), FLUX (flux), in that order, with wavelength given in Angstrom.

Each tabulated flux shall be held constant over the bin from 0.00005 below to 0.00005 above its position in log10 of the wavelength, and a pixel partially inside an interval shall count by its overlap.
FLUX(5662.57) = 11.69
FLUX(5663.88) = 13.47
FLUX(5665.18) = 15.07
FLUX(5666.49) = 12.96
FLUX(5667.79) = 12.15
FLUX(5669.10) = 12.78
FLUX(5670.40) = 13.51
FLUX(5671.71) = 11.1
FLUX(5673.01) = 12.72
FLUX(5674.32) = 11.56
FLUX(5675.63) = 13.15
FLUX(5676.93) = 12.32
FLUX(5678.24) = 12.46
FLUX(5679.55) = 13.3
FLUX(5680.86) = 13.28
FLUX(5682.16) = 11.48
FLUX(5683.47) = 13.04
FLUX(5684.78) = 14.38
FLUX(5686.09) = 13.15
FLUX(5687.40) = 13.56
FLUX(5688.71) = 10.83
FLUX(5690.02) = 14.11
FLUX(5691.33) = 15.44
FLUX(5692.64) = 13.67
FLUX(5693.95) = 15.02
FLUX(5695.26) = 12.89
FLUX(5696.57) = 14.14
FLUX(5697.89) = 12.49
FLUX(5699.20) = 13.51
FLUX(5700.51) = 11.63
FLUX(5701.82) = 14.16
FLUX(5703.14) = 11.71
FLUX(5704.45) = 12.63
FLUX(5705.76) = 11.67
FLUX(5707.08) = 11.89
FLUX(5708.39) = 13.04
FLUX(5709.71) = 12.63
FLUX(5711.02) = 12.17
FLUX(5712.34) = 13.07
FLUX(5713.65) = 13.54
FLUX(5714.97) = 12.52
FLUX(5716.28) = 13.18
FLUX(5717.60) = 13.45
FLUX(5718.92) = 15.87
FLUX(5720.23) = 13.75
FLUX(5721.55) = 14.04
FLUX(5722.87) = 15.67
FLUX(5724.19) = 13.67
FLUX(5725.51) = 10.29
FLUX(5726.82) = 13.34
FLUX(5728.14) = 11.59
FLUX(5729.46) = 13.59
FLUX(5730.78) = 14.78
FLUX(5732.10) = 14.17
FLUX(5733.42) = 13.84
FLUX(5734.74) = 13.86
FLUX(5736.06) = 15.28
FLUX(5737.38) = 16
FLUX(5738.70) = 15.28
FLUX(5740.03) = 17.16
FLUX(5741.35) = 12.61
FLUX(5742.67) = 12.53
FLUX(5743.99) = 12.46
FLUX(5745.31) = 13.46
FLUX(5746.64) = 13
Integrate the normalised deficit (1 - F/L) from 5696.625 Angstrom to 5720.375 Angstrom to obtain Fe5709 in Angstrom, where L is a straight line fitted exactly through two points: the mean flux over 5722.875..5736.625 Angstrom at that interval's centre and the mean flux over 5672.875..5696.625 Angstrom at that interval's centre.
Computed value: 0.73 Angstrom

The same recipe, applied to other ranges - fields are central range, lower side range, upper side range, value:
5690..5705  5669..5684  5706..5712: -1.2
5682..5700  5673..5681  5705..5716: -1.2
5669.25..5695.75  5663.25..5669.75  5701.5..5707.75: -0.4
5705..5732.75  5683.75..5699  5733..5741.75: 2.3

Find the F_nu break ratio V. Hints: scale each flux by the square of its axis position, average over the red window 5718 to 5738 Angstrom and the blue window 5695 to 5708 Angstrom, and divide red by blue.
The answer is 1.11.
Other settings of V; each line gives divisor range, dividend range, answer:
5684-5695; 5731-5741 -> 1.11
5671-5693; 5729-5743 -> 1.15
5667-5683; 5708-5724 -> 1.10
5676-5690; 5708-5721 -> 1.05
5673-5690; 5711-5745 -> 1.10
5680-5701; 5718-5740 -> 1.08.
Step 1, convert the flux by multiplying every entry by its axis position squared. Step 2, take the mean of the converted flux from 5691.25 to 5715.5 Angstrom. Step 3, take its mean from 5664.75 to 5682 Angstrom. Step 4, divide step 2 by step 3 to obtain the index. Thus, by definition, 1.03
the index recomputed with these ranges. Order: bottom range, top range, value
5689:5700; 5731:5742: 1.09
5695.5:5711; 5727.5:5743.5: 1.13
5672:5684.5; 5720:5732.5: 1.09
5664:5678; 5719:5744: 1.12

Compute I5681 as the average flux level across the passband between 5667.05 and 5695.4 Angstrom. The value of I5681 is 13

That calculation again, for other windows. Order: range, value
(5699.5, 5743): 13.5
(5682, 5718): 13.1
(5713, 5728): 13.5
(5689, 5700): 13.8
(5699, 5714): 12.6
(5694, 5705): 13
